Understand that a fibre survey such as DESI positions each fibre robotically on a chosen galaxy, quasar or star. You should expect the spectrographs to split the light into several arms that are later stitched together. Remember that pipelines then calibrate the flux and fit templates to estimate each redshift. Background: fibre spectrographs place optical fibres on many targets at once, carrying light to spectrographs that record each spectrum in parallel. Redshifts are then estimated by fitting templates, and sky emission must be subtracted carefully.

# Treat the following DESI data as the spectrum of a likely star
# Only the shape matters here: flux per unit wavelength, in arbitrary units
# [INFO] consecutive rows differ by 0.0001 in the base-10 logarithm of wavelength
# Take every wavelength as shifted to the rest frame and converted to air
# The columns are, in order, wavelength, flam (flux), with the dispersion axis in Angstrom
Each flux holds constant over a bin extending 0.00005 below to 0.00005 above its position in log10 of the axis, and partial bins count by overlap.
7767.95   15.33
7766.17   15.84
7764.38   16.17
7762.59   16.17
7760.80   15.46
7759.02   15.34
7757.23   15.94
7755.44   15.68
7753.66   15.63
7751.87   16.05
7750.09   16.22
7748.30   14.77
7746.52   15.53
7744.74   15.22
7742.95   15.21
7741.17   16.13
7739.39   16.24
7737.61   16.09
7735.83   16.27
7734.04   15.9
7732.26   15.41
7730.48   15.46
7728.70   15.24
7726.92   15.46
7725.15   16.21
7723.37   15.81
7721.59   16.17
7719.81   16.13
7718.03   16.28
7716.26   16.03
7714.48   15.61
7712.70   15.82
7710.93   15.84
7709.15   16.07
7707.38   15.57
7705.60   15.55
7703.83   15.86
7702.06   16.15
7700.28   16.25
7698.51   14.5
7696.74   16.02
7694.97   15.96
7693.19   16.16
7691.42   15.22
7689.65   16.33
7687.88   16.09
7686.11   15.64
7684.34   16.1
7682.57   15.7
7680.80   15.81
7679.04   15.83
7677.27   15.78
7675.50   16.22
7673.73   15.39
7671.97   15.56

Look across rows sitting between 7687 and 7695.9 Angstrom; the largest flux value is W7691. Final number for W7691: 16.33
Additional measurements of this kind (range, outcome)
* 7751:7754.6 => 16.05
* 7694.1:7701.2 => 16.25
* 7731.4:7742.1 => 16.27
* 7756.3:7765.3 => 16.17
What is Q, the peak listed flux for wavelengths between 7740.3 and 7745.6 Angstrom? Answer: 16.13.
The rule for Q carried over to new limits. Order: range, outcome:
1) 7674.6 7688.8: 16.22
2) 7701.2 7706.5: 16.15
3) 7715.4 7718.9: 16.28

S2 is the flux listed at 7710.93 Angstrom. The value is 15.84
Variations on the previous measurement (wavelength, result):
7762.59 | 16.17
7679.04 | 15.83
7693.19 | 16.16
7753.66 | 15.63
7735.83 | 16.27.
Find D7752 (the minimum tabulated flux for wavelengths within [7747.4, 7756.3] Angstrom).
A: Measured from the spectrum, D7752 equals 14.77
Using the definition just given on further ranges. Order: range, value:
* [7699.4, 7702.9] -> 16.15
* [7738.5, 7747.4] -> 15.21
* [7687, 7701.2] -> 14.5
